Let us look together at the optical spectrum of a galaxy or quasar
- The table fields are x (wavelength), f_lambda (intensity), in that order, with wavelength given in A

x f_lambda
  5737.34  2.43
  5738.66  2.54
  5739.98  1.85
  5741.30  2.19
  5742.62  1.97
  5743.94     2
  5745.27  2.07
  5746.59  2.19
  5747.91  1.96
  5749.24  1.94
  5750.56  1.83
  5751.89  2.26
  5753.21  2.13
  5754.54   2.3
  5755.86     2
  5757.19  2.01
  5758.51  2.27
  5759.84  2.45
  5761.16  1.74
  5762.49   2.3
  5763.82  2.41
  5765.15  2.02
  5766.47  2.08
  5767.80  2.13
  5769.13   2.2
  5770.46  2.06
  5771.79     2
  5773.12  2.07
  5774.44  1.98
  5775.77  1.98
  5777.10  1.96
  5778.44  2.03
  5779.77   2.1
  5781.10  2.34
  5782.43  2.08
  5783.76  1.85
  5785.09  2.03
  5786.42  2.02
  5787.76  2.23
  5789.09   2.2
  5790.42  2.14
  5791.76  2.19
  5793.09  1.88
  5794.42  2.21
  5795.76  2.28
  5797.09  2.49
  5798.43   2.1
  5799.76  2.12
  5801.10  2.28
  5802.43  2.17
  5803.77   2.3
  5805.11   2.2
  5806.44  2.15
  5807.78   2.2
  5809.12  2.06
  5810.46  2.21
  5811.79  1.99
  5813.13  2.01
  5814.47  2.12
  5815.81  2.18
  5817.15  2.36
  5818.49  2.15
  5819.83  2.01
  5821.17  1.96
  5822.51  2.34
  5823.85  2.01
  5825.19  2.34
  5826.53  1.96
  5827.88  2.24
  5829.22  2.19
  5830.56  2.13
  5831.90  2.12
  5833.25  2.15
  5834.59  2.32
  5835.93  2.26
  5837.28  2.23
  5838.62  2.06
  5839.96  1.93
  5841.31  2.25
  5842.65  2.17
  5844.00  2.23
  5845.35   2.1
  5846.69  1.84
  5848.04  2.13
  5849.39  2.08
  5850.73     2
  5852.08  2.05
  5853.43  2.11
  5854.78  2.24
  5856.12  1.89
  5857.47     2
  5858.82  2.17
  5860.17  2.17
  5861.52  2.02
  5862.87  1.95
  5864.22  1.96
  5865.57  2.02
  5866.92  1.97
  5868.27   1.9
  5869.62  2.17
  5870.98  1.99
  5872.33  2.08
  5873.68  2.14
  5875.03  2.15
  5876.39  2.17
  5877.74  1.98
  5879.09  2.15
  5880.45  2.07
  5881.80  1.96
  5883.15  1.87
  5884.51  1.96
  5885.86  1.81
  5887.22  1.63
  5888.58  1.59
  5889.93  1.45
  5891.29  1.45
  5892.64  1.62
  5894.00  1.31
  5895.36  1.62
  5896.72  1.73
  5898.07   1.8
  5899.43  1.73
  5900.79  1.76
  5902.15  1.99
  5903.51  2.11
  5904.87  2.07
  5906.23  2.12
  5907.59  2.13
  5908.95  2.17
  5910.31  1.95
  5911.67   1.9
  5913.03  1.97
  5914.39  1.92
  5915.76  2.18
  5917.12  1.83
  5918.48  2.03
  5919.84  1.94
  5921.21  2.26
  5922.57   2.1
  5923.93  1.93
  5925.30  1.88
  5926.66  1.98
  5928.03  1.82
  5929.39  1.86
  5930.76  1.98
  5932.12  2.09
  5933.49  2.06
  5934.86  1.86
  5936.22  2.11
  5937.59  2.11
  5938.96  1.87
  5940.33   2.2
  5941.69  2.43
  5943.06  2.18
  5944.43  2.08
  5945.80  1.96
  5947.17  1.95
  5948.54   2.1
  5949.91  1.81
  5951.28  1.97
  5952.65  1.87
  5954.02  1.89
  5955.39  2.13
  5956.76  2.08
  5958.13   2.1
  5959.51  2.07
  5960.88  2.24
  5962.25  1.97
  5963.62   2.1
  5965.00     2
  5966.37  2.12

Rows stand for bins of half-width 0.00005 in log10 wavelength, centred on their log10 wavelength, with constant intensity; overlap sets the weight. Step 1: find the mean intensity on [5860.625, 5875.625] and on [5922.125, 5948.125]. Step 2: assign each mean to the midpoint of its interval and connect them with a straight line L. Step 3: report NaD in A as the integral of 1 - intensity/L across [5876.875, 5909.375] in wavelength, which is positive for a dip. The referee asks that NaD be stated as 3.10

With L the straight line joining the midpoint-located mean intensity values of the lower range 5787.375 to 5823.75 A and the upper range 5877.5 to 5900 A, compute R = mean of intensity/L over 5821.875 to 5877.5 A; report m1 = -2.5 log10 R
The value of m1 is -0.09 mag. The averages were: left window 2.17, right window 1.74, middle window 2.1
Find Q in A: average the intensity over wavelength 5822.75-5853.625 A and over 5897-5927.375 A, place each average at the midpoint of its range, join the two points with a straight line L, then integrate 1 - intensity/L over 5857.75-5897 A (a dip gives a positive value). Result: 2.94 A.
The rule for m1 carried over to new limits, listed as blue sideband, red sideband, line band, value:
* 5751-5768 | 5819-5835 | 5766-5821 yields 0.01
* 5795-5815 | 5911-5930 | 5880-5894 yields 0.18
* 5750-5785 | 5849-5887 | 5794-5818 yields -0.06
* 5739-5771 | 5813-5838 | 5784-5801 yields -0.01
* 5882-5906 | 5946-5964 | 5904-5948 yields -0.08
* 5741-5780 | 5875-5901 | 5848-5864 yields -0.11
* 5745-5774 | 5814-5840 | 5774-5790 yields 0.03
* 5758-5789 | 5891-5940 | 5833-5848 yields -0.06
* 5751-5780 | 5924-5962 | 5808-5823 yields -0.02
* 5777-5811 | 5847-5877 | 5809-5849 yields -0.02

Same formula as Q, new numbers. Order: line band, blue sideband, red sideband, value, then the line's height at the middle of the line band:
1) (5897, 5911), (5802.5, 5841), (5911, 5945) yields 0.5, 2.05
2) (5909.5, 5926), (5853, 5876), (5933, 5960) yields 0.4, 2.05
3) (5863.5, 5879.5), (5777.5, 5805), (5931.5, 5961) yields 0.3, 2.1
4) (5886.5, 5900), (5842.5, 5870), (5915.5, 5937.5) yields 2.9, 2.02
